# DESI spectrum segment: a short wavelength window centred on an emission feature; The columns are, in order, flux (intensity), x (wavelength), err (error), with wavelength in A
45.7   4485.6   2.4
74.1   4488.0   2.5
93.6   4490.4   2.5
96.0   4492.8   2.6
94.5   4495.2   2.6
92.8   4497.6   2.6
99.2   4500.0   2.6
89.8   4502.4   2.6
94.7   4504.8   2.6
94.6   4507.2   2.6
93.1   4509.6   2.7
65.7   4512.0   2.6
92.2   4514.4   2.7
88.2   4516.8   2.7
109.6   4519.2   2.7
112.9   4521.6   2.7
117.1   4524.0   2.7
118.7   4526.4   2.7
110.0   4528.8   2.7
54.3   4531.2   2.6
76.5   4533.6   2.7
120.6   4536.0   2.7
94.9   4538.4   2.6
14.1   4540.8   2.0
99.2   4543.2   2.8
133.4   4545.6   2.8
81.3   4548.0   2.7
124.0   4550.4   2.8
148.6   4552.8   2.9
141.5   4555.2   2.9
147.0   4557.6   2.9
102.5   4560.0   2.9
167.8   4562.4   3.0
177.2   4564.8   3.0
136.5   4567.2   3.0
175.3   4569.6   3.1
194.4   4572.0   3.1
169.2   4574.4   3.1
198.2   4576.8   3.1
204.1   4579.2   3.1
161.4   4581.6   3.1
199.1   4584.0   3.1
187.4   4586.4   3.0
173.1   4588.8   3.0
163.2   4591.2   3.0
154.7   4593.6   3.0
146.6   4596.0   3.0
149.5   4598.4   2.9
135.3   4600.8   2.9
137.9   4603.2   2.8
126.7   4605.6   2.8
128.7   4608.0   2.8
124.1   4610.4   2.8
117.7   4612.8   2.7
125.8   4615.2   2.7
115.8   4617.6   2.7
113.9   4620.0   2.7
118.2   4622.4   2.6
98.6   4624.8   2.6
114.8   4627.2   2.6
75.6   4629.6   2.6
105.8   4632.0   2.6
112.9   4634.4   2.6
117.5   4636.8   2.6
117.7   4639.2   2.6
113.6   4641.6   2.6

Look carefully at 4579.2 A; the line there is Ly-alpha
